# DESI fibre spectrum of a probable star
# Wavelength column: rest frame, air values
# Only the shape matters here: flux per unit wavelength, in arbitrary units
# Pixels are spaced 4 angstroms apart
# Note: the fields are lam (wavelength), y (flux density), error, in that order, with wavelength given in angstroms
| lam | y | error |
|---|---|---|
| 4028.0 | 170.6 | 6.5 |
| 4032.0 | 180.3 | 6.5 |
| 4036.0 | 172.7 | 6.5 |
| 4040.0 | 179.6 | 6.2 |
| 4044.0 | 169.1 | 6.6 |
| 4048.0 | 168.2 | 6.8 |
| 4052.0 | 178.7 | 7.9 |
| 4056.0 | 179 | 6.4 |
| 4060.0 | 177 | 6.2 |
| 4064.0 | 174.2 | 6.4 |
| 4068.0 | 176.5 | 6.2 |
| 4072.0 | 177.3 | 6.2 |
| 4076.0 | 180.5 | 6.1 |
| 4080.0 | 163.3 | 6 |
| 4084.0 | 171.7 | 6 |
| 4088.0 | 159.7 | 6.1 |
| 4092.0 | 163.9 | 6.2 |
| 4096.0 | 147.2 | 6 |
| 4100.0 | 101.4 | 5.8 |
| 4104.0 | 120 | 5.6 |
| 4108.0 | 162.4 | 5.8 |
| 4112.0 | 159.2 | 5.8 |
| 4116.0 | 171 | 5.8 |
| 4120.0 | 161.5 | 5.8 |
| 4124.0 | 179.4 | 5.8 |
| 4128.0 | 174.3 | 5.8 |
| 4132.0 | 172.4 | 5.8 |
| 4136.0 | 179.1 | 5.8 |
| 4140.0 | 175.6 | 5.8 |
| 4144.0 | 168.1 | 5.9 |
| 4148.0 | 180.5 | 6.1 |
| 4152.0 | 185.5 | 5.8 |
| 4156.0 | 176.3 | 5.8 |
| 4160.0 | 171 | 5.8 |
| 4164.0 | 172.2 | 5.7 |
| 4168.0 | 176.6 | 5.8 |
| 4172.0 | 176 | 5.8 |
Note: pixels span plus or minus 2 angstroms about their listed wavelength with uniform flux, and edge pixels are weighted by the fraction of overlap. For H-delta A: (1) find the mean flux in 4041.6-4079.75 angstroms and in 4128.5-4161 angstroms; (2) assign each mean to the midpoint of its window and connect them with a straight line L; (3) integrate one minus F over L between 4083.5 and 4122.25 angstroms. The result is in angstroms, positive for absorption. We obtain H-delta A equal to 5.4 angstroms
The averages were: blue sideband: 175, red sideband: 176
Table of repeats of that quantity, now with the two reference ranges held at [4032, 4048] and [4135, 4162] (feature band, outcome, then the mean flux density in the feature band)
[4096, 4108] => 3.4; 125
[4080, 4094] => 0.8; 165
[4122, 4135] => 0.0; 176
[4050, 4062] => -0.3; 178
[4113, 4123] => 0.5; 167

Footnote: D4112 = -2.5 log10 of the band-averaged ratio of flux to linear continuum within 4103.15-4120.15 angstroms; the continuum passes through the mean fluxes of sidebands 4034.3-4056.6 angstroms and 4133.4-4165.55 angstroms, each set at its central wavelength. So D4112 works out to 0.12 mag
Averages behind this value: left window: 174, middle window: 156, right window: 176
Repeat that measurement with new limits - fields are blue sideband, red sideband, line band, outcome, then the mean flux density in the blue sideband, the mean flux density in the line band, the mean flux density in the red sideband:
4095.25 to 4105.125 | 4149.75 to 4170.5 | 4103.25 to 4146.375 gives -0.171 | 120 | 167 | 176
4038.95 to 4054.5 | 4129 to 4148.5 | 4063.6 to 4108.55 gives 0.109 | 174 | 157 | 175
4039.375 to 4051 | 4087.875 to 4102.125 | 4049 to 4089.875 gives -0.113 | 172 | 174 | 141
